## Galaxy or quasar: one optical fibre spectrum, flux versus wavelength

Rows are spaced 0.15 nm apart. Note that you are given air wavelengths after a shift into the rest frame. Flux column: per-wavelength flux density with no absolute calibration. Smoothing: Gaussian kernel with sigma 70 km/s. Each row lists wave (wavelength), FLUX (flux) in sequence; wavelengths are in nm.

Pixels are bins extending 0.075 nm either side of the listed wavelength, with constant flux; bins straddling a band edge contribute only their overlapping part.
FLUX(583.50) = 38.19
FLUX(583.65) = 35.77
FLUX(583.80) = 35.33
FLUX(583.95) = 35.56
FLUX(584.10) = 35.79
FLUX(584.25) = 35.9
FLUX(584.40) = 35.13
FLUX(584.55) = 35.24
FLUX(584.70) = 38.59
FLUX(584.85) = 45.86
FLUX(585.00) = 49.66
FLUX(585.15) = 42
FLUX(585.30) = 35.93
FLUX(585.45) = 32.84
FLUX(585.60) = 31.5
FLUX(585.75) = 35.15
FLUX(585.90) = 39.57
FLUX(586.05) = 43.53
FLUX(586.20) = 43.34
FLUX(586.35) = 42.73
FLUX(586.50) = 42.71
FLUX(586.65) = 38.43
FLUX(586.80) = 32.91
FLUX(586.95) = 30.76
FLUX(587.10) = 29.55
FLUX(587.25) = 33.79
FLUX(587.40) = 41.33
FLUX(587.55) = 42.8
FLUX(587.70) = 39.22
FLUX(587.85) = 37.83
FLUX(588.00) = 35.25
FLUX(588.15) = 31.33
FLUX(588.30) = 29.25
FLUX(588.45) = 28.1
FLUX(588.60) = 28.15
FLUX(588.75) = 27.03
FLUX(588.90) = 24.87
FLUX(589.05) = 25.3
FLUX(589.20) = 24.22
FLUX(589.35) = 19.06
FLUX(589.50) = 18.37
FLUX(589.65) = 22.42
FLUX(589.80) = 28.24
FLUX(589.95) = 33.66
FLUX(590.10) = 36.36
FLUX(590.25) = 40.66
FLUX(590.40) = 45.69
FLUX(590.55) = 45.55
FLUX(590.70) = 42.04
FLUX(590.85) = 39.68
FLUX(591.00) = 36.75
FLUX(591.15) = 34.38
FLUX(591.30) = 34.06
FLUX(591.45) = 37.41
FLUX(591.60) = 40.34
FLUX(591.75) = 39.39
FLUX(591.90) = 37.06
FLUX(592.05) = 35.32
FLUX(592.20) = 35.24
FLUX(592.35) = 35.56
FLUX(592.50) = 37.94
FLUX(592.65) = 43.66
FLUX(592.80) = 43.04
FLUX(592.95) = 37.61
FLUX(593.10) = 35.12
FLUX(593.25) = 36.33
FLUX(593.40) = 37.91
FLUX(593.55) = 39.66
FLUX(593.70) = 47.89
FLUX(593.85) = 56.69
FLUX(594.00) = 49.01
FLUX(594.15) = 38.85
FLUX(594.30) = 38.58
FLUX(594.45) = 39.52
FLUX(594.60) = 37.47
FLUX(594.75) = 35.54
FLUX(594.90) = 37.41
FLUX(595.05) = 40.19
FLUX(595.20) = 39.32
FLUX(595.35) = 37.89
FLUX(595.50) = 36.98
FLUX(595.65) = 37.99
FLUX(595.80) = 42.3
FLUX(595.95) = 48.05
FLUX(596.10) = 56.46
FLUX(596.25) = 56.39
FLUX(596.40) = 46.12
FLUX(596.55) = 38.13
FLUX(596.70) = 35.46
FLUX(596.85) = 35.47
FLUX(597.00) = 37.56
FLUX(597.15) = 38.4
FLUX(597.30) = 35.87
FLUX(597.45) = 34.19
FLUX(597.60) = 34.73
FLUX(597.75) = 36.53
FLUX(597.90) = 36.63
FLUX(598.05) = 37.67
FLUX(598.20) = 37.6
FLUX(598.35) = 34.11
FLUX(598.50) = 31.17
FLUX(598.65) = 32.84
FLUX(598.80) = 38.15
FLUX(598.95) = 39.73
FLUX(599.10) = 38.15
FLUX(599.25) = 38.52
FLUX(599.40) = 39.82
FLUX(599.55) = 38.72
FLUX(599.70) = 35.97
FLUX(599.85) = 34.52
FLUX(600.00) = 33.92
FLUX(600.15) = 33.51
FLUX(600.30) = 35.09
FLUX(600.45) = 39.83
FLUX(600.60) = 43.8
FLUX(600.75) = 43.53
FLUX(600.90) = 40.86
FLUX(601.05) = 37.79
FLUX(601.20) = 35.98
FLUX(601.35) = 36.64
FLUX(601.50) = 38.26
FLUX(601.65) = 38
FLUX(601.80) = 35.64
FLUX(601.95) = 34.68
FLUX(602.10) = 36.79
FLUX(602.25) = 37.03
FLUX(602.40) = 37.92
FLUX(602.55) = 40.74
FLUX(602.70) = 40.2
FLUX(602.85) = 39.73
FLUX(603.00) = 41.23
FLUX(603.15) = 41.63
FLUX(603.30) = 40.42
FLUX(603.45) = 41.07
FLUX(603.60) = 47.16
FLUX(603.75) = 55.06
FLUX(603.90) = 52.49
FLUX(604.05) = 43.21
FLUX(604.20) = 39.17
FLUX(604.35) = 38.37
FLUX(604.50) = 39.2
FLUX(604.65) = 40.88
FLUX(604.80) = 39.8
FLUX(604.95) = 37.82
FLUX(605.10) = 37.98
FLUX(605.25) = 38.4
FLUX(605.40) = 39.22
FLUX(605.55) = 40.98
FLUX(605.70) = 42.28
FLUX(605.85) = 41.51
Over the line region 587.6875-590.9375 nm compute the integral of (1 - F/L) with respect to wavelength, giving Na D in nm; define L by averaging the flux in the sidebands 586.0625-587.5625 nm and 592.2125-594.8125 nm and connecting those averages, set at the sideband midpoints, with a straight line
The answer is 0.59 nm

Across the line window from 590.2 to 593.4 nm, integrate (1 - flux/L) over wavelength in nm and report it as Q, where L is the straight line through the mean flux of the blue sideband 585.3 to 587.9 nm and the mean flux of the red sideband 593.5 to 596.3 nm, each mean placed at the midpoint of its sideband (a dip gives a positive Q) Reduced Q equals 0.169 nm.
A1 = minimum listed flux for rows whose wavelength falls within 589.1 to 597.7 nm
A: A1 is 18.37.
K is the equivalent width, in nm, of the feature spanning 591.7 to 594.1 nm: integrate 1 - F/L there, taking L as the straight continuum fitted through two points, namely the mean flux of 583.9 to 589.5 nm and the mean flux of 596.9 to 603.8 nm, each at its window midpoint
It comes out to -0.27 nm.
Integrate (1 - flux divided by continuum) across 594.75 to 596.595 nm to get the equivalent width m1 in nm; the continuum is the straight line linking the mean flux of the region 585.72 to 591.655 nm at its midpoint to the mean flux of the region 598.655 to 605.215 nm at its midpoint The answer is -0.29 nm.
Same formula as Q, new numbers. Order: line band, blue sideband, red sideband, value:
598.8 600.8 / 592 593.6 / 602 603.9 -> 0.13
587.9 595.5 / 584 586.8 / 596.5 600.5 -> 0.32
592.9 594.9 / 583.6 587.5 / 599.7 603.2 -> -0.15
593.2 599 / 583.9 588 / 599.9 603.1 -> -0.25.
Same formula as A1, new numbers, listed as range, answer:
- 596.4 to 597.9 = 34.19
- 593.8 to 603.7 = 31.17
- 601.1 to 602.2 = 34.68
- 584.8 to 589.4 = 19.06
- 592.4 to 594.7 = 35.12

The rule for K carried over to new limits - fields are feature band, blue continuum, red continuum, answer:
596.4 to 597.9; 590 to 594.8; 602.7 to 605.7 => 0.14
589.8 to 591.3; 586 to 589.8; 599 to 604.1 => -0.22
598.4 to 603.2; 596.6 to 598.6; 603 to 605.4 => 0.13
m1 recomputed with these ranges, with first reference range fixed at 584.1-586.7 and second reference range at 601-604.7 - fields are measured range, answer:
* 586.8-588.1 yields 0.11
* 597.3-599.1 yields 0.19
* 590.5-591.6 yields 0.03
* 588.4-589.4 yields 0.36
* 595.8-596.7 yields -0.17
